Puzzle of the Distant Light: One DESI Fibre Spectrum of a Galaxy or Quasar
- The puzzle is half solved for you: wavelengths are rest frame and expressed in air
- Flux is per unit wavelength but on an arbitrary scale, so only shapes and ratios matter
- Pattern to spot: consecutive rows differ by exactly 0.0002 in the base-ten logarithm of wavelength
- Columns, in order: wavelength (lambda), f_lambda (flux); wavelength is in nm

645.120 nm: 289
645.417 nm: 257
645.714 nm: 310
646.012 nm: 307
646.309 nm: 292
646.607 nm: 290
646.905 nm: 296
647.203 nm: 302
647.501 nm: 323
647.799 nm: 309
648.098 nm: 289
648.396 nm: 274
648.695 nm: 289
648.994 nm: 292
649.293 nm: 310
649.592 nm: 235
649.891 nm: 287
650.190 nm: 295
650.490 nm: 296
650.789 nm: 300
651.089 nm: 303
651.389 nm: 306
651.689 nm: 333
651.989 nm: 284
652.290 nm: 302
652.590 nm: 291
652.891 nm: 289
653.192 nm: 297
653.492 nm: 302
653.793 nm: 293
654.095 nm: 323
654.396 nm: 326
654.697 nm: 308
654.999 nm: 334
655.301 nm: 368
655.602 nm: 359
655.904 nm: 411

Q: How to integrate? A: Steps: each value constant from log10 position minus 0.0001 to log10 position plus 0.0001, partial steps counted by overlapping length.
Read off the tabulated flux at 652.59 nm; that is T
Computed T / 291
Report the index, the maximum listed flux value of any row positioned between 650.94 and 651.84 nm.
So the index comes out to 333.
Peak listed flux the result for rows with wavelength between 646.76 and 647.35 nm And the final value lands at 302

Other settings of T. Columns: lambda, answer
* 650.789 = 300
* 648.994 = 292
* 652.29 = 302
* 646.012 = 307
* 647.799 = 309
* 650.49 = 296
